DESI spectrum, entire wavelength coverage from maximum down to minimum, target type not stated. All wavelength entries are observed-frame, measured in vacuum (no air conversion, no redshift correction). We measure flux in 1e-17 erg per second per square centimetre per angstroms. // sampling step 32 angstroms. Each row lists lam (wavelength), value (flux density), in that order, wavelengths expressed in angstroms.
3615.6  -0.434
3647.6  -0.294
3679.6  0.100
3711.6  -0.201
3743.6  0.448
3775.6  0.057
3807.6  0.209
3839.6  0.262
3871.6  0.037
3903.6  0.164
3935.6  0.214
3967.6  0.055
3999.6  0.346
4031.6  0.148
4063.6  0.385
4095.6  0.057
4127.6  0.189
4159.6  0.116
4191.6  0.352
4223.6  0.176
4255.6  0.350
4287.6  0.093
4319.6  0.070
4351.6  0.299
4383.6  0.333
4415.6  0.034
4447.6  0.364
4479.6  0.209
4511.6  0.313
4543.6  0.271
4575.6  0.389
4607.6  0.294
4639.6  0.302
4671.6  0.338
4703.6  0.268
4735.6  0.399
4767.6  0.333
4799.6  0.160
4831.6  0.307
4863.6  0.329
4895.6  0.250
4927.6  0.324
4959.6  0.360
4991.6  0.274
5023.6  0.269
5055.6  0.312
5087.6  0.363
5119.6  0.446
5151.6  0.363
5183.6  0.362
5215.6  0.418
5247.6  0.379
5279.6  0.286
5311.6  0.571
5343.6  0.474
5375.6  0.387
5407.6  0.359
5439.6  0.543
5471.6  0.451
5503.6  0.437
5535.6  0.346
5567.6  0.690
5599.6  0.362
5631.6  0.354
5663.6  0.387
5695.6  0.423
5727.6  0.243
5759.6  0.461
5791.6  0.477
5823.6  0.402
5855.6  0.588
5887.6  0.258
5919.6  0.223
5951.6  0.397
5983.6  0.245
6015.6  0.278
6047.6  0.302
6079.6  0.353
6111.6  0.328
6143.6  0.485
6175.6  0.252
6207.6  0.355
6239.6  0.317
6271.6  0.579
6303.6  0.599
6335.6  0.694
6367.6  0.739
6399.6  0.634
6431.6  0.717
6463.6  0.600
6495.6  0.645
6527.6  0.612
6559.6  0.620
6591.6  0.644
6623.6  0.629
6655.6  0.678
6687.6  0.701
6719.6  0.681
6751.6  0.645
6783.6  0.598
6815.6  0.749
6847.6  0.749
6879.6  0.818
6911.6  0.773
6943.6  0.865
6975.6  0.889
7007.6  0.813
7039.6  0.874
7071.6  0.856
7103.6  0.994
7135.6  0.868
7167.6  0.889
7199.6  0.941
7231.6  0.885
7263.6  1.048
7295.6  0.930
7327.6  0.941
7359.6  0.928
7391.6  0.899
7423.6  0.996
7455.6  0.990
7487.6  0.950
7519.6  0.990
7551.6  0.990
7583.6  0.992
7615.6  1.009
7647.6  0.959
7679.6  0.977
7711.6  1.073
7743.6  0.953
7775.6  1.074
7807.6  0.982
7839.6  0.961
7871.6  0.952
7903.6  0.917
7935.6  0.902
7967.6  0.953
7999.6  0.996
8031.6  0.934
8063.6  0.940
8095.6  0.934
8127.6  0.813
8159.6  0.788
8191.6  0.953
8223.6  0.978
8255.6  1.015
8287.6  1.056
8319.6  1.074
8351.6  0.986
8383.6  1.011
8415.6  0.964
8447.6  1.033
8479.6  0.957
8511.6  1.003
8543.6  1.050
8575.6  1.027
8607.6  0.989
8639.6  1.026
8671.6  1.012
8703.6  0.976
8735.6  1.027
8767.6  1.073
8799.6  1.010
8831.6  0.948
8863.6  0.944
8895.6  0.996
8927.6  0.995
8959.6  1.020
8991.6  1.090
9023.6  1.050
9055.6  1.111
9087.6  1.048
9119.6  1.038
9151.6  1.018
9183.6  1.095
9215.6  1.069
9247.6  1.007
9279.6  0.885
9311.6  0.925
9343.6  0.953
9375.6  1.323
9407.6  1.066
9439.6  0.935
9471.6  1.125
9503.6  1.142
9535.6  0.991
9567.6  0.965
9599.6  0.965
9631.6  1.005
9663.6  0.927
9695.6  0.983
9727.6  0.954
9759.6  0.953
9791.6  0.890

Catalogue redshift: 0.573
